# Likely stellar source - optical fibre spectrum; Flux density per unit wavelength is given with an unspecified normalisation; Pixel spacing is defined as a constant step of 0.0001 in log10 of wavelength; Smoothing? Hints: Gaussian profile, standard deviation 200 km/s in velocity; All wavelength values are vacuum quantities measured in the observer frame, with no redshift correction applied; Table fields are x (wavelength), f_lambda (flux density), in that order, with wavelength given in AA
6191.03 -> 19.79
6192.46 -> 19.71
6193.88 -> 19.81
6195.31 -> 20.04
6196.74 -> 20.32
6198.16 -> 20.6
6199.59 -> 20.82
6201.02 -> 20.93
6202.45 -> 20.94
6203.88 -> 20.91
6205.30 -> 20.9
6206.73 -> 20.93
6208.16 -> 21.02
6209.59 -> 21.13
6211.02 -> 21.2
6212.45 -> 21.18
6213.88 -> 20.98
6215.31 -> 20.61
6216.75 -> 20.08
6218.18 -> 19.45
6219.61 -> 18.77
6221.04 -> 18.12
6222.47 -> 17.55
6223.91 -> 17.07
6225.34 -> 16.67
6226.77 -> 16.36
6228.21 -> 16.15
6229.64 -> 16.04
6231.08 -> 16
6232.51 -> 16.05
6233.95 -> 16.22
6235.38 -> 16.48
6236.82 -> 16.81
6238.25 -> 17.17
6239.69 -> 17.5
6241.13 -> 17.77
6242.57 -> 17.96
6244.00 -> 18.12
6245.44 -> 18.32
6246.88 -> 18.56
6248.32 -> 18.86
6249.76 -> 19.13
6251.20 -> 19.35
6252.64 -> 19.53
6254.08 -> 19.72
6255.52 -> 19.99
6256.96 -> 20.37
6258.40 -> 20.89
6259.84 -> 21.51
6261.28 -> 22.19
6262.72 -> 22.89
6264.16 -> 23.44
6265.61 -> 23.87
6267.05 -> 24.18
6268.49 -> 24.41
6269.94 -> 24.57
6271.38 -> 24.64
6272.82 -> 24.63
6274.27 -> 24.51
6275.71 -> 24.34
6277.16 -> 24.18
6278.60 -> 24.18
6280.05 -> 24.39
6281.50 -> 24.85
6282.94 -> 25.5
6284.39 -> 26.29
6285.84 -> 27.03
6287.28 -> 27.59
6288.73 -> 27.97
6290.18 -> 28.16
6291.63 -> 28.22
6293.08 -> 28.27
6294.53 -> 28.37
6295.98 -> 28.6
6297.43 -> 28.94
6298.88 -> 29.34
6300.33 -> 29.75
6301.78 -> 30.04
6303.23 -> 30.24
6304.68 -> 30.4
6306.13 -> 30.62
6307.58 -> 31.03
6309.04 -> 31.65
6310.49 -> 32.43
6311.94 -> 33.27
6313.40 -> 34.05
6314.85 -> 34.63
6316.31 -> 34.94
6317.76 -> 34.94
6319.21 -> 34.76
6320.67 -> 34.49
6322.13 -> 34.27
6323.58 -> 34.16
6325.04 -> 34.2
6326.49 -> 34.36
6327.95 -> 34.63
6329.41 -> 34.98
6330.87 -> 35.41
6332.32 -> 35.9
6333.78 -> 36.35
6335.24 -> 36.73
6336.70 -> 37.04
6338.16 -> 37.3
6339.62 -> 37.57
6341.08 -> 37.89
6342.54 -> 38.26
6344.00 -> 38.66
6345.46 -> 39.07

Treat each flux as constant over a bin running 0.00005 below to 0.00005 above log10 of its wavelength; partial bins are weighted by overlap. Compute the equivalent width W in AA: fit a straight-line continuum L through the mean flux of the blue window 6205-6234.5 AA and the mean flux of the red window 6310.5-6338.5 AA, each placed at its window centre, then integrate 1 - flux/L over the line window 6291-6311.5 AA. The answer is 1.0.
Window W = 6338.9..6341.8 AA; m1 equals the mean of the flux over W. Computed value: 37.7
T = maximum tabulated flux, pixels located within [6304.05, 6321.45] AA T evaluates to 34.94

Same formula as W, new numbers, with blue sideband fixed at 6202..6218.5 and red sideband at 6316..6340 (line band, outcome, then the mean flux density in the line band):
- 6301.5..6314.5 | 0.5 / 31.7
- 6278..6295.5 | 2.0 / 26.8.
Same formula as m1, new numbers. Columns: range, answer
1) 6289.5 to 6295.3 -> 28.2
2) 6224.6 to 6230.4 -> 16.3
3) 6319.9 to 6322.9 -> 34.3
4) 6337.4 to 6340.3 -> 37.4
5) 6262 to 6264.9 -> 23.1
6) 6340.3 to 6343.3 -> 38.1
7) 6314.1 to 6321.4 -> 34.8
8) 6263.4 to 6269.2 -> 24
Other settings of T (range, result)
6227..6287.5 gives 27.59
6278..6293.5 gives 28.27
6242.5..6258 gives 20.37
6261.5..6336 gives 36.73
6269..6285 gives 26.29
